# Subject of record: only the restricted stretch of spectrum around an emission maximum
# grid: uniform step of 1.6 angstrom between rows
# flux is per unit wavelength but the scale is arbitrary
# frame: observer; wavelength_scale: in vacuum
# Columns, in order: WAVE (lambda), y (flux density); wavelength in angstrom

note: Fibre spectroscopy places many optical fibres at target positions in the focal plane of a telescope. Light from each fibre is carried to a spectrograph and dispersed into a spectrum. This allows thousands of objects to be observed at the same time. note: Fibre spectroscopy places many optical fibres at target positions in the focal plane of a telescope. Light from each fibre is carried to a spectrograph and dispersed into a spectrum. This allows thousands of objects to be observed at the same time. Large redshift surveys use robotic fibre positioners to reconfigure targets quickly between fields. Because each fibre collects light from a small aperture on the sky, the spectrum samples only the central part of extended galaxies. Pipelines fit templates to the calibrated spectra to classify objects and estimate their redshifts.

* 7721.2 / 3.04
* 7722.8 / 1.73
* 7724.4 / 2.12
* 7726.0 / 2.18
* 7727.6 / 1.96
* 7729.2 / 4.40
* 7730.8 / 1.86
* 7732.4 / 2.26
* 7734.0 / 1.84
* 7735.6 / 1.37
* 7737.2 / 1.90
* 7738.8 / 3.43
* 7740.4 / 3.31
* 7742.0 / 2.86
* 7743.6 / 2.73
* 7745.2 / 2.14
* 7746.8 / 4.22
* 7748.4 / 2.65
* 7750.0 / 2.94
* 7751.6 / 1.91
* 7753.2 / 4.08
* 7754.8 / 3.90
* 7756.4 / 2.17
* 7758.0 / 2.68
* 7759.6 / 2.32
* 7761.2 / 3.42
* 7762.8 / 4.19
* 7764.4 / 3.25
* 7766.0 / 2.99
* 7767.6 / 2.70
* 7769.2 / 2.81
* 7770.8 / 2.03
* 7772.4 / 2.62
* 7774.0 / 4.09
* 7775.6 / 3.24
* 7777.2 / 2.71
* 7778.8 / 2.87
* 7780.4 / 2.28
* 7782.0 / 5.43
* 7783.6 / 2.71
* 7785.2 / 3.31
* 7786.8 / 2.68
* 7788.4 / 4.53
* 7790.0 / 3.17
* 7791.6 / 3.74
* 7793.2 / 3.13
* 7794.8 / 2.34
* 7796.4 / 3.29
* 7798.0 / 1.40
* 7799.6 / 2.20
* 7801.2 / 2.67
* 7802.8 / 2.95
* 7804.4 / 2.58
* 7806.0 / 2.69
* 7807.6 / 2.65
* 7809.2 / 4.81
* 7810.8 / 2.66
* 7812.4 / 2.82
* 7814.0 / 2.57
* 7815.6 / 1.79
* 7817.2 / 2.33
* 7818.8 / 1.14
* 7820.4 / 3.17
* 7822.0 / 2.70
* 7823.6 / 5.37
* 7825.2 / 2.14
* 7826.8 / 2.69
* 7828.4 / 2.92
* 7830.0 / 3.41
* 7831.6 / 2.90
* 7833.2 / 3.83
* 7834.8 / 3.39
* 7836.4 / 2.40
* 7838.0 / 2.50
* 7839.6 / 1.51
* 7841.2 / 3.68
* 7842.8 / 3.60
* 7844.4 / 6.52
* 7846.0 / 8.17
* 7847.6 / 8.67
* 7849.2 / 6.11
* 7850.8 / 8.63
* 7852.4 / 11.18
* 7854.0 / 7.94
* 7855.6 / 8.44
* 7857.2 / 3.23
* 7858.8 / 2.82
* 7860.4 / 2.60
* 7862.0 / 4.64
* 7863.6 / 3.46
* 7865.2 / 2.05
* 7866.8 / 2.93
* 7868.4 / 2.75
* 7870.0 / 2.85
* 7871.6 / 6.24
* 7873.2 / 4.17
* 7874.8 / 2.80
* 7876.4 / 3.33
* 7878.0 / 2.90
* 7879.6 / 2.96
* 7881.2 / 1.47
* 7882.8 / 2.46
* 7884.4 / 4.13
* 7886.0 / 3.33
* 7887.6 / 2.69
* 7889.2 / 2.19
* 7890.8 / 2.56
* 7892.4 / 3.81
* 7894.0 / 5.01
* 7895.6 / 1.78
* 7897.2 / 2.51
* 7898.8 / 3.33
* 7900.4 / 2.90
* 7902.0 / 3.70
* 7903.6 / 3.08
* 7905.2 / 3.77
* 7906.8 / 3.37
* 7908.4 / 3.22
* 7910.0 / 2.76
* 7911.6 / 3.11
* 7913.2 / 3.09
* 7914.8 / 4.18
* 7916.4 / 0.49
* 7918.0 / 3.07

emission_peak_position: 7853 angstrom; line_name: [O II] 3727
